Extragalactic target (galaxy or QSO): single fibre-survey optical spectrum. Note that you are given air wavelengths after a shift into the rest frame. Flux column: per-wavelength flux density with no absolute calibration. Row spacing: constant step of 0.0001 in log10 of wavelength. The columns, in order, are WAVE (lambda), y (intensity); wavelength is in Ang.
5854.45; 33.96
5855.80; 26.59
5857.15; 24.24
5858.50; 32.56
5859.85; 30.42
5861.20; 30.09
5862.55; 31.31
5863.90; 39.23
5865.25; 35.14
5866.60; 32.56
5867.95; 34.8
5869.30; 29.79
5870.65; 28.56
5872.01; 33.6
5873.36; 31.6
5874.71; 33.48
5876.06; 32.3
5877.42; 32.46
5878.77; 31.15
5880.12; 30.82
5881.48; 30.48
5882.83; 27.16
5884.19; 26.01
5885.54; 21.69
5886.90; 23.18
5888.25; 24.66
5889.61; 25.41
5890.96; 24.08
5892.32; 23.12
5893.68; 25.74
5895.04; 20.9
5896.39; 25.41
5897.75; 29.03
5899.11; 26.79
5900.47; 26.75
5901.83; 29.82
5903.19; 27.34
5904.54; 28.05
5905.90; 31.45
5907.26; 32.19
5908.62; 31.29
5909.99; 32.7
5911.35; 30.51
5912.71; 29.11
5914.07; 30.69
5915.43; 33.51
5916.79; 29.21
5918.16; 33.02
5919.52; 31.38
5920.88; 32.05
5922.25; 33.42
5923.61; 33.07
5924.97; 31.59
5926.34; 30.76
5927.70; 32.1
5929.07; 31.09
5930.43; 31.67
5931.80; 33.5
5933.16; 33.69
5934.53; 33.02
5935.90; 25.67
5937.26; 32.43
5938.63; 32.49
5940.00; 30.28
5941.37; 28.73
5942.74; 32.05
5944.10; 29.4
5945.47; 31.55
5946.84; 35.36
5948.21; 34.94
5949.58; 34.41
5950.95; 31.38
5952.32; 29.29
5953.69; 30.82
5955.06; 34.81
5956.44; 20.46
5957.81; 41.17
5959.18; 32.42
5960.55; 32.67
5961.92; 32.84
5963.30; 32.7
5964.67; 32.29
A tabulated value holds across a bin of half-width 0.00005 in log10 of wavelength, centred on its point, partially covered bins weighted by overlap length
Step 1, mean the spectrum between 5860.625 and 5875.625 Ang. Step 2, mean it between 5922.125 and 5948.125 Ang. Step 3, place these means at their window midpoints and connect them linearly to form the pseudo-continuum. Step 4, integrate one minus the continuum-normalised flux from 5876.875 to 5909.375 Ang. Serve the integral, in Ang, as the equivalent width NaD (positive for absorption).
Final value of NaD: 5.1 Ang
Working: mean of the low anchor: 32.8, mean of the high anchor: 31.7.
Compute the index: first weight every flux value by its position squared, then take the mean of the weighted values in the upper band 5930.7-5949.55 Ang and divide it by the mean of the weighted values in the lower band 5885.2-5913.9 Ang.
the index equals 1.19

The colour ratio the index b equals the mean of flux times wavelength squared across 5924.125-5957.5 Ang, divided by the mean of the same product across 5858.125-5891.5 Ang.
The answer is 1.1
